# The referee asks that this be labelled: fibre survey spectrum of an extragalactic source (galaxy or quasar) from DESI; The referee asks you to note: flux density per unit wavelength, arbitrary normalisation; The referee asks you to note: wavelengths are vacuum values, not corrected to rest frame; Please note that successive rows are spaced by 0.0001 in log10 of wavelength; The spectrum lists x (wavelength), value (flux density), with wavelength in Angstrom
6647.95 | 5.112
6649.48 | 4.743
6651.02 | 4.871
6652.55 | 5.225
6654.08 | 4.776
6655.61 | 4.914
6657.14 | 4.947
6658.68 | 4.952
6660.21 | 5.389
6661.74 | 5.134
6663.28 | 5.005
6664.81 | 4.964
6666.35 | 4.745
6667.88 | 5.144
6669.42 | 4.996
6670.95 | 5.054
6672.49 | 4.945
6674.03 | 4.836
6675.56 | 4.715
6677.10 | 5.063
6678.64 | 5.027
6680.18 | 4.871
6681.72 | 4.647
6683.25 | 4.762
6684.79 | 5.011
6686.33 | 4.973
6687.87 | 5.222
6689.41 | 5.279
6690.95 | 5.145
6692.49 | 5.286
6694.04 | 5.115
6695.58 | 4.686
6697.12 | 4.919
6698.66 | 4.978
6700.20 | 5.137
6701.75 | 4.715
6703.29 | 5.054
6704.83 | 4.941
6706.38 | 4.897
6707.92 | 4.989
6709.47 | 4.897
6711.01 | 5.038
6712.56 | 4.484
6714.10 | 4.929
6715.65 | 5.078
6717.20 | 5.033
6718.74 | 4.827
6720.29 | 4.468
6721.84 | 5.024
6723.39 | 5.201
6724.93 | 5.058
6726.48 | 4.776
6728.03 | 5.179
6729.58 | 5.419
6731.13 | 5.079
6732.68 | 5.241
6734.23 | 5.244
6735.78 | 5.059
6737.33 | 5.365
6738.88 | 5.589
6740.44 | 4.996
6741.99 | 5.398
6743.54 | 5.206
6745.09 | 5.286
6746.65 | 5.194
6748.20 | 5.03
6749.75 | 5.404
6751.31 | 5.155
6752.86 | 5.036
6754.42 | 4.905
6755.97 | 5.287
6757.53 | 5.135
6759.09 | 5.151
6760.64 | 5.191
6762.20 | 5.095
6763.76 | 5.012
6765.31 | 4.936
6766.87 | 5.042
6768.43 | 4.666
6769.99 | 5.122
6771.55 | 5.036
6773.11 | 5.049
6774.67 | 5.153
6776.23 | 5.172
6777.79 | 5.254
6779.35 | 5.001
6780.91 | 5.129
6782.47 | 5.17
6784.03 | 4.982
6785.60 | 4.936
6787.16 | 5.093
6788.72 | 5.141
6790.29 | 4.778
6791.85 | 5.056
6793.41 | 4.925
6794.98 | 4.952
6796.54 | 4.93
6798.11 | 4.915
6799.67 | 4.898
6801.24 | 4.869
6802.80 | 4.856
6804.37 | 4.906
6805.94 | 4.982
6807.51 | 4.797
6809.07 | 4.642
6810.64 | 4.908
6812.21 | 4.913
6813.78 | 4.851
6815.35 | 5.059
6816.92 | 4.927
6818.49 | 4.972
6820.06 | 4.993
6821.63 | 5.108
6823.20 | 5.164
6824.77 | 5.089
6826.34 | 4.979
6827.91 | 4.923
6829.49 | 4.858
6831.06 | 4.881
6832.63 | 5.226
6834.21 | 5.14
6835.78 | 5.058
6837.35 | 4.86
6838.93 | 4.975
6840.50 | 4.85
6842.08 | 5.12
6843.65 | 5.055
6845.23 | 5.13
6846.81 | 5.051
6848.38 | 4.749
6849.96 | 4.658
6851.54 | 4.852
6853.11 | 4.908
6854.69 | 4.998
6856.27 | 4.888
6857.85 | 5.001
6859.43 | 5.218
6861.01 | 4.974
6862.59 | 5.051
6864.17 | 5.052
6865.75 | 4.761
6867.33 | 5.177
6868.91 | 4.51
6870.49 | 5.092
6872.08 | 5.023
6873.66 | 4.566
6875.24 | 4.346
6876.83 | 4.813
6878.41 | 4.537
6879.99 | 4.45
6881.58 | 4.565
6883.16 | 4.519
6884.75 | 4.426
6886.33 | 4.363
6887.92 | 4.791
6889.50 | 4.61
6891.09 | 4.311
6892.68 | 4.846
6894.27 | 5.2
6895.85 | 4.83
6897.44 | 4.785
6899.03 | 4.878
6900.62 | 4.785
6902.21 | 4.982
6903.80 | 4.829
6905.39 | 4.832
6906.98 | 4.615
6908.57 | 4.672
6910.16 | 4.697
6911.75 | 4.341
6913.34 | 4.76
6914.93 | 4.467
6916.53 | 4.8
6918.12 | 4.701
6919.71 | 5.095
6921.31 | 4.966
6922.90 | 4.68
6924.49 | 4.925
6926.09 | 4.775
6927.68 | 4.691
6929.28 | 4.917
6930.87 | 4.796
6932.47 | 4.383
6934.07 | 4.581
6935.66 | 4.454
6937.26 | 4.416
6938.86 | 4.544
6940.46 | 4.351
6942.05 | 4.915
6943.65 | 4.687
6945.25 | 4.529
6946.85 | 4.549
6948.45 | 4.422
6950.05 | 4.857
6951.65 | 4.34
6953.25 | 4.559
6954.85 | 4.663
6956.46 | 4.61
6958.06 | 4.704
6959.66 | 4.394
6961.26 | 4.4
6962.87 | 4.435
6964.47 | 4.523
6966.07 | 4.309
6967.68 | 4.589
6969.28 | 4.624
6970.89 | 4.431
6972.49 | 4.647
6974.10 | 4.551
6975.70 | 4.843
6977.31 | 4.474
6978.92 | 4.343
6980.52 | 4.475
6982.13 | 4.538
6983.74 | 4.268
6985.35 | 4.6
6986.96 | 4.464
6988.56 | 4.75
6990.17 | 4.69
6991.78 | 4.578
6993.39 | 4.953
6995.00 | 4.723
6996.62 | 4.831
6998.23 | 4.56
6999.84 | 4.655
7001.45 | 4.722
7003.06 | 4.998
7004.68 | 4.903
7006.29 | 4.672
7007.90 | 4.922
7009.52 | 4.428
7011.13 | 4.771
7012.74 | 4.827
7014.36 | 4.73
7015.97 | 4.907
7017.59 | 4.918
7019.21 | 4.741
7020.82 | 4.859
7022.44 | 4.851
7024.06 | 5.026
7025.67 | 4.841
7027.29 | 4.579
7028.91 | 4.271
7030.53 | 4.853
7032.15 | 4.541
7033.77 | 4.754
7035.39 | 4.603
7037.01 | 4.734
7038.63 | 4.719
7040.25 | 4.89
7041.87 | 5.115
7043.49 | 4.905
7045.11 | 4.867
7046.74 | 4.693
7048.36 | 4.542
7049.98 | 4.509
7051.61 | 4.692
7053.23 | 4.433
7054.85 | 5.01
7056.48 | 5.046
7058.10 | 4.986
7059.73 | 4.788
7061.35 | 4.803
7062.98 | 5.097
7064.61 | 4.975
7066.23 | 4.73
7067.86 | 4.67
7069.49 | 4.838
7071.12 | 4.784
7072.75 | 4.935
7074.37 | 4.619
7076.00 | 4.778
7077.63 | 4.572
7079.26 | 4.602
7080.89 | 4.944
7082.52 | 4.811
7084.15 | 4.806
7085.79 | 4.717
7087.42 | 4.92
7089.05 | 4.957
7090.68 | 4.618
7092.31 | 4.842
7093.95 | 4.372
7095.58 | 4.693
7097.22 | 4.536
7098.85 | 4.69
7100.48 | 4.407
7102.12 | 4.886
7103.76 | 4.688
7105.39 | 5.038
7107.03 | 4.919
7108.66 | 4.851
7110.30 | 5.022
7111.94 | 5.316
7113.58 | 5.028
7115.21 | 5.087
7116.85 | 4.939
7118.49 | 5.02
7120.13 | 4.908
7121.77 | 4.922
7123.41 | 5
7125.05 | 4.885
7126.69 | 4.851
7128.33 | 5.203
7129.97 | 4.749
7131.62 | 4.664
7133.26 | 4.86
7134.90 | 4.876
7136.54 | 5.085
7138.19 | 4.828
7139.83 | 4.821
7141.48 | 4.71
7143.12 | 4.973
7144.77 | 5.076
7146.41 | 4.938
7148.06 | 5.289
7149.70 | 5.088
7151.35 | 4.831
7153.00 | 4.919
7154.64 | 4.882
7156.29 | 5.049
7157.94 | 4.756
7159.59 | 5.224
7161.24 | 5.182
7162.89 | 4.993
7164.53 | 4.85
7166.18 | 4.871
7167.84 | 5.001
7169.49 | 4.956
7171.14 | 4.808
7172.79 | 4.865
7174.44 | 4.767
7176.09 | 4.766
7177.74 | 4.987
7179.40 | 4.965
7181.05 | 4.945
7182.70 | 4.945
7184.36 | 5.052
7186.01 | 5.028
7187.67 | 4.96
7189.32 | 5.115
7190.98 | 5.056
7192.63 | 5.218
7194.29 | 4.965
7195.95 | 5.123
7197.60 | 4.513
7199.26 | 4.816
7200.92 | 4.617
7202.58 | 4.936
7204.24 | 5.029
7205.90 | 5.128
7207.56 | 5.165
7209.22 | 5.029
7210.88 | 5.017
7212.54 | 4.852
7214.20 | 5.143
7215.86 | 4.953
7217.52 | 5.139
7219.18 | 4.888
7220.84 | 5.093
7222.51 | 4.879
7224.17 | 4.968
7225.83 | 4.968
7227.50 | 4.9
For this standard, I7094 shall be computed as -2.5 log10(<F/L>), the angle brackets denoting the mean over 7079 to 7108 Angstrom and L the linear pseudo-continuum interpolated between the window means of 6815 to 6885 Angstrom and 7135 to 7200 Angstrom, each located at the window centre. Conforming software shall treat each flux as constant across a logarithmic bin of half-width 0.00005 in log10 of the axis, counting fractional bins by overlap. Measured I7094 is 0.04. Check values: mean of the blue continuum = 4.9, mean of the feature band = 4.75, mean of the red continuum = 4.95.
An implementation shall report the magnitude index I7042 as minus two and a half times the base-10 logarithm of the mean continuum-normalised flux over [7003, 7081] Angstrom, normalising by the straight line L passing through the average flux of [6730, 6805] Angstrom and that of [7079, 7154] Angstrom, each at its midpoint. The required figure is 0.03 mag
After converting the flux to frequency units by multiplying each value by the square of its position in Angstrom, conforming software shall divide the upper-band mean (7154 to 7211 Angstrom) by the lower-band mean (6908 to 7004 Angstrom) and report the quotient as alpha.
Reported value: 1.1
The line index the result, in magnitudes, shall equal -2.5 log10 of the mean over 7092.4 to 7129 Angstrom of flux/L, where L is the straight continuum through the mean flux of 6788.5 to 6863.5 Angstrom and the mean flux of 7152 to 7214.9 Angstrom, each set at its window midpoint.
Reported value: 0.019 mag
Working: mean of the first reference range 4.96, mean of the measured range 4.87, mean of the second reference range 4.96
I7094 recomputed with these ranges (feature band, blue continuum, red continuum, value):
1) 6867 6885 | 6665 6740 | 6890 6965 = 0.02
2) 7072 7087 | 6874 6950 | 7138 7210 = 0.02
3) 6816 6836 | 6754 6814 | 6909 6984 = -0.03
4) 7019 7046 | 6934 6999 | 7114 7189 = -0.02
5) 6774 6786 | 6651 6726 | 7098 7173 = -0.03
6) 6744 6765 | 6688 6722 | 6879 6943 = -0.05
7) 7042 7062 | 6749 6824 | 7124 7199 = 0.04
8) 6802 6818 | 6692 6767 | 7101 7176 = 0.03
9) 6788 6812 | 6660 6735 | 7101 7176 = 0.02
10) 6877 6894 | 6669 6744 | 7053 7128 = 0.08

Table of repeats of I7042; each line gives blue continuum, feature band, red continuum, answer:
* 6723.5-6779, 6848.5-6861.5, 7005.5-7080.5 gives 0.02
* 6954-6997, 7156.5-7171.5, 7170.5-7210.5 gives -0.01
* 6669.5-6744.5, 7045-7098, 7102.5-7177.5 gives 0.04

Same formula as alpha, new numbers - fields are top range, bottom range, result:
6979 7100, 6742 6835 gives 1.01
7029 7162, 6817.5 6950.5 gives 1.07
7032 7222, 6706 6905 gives 1.08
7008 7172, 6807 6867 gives 1.05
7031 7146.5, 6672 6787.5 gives 1.06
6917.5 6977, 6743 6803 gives 0.96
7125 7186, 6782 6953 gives 1.11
